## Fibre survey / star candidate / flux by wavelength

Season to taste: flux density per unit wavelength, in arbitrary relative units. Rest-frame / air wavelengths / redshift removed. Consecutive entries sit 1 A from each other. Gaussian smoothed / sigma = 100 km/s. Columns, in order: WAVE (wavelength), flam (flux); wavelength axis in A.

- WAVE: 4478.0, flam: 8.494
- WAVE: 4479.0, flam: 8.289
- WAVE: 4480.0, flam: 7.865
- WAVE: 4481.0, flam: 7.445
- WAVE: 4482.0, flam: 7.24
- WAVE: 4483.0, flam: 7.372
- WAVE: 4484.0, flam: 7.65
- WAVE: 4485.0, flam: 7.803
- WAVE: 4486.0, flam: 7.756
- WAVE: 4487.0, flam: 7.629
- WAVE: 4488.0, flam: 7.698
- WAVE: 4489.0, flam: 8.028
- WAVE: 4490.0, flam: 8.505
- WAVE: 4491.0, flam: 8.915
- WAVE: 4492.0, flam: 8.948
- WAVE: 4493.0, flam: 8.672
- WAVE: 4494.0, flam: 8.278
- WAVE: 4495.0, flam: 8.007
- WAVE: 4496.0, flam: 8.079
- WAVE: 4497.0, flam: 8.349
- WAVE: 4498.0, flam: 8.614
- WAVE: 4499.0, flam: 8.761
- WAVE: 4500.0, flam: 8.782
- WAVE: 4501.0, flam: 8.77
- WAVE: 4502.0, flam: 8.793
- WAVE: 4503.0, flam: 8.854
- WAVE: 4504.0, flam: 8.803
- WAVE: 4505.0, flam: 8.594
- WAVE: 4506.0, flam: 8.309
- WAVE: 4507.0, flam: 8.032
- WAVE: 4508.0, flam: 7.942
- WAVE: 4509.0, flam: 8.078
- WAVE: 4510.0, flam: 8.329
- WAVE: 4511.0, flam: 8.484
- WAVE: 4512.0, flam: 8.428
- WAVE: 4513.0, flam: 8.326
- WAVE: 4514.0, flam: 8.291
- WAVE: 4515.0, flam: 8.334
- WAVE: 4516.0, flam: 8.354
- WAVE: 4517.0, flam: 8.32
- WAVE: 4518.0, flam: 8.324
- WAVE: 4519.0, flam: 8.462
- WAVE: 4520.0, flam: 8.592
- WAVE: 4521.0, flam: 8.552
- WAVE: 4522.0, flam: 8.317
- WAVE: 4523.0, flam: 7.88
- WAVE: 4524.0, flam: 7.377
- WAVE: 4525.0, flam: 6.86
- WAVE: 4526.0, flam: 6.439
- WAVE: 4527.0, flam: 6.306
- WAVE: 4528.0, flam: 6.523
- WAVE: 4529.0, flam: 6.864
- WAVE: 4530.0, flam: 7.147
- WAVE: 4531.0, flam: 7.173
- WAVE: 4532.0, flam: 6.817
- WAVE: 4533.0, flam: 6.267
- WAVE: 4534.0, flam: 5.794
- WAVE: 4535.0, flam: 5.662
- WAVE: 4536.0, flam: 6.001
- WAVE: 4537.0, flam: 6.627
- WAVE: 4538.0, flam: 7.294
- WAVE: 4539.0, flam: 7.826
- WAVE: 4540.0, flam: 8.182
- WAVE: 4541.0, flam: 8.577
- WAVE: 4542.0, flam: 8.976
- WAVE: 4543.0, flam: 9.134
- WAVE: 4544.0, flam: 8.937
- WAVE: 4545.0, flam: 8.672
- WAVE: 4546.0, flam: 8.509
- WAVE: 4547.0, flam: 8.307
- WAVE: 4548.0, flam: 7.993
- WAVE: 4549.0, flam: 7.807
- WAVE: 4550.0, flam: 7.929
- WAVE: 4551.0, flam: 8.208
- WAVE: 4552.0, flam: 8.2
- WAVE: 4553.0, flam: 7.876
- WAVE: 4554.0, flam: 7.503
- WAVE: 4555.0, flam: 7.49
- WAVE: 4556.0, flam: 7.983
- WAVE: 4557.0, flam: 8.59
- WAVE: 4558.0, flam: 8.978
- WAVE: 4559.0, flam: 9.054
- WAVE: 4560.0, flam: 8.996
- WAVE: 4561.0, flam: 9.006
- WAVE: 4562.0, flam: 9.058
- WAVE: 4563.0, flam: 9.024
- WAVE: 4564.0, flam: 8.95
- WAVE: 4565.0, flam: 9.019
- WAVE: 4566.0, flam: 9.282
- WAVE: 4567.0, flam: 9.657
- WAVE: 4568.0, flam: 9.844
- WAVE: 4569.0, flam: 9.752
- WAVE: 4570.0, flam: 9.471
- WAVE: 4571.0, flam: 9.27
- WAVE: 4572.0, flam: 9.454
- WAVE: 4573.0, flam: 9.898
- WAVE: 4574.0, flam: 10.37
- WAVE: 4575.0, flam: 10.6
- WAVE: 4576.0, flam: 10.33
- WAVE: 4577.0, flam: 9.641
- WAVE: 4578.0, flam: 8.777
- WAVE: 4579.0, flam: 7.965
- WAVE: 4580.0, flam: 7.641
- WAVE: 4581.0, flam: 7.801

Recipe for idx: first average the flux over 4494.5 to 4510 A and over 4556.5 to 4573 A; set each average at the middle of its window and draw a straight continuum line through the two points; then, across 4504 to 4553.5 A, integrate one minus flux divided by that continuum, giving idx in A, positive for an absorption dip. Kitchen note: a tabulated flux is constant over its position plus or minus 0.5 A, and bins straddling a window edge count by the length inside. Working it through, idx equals 5.4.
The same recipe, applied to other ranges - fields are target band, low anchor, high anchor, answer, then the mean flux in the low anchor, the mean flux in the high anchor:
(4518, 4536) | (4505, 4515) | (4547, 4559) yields 2.38 A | 8.27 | 8.1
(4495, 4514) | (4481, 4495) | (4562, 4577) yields -0.25 A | 8.02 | 9.62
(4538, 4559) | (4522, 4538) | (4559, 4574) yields -0.65 A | 6.72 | 9.36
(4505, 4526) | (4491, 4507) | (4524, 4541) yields -1.23 A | 8.57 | 6.81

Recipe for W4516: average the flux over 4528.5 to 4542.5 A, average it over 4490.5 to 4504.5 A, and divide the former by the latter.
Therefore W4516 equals 0.82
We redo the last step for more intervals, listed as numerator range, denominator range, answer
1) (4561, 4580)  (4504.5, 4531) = 1.19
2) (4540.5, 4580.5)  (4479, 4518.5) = 1.07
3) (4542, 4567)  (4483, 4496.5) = 1.05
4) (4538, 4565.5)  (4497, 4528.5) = 1.04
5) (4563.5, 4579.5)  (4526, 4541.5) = 1.39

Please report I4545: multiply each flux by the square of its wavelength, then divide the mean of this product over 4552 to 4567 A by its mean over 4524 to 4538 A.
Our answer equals 1.3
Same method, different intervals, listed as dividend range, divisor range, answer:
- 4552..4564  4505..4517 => 1.05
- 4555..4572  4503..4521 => 1.11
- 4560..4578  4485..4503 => 1.17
